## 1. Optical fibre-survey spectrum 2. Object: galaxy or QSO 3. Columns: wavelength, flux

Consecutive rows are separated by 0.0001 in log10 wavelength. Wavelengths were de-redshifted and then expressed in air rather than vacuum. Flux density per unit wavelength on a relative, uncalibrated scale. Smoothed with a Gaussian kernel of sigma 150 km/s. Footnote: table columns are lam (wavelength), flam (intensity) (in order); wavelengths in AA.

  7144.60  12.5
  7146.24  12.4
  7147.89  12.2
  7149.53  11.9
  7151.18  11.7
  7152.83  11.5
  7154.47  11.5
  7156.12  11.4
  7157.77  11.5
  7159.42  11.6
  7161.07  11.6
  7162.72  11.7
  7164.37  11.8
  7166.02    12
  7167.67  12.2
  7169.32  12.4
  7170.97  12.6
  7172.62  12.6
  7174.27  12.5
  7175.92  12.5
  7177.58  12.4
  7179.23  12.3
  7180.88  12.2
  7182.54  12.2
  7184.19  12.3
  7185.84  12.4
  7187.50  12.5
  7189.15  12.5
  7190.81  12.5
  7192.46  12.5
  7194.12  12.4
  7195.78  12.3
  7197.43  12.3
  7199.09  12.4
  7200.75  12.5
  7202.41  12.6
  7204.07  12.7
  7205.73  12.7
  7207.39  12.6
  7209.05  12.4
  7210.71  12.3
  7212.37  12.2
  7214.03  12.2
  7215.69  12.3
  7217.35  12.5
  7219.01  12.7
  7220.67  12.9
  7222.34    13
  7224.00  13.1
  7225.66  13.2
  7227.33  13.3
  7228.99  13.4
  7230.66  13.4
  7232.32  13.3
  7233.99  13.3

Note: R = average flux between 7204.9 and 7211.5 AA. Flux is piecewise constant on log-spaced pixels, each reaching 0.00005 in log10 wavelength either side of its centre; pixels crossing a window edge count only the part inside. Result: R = 12.5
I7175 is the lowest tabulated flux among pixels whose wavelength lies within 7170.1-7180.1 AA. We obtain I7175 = 12.3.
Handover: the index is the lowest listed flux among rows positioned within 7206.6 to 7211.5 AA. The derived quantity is 12.3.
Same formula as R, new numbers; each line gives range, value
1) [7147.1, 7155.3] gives 11.8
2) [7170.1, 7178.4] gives 12.5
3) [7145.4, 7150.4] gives 12.2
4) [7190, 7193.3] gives 12.5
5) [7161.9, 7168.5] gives 11.9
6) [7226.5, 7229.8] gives 13.4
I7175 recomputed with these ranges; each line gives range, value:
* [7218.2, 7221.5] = 12.7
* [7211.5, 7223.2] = 12.2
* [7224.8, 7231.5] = 13.2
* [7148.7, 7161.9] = 11.4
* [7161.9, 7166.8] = 11.7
